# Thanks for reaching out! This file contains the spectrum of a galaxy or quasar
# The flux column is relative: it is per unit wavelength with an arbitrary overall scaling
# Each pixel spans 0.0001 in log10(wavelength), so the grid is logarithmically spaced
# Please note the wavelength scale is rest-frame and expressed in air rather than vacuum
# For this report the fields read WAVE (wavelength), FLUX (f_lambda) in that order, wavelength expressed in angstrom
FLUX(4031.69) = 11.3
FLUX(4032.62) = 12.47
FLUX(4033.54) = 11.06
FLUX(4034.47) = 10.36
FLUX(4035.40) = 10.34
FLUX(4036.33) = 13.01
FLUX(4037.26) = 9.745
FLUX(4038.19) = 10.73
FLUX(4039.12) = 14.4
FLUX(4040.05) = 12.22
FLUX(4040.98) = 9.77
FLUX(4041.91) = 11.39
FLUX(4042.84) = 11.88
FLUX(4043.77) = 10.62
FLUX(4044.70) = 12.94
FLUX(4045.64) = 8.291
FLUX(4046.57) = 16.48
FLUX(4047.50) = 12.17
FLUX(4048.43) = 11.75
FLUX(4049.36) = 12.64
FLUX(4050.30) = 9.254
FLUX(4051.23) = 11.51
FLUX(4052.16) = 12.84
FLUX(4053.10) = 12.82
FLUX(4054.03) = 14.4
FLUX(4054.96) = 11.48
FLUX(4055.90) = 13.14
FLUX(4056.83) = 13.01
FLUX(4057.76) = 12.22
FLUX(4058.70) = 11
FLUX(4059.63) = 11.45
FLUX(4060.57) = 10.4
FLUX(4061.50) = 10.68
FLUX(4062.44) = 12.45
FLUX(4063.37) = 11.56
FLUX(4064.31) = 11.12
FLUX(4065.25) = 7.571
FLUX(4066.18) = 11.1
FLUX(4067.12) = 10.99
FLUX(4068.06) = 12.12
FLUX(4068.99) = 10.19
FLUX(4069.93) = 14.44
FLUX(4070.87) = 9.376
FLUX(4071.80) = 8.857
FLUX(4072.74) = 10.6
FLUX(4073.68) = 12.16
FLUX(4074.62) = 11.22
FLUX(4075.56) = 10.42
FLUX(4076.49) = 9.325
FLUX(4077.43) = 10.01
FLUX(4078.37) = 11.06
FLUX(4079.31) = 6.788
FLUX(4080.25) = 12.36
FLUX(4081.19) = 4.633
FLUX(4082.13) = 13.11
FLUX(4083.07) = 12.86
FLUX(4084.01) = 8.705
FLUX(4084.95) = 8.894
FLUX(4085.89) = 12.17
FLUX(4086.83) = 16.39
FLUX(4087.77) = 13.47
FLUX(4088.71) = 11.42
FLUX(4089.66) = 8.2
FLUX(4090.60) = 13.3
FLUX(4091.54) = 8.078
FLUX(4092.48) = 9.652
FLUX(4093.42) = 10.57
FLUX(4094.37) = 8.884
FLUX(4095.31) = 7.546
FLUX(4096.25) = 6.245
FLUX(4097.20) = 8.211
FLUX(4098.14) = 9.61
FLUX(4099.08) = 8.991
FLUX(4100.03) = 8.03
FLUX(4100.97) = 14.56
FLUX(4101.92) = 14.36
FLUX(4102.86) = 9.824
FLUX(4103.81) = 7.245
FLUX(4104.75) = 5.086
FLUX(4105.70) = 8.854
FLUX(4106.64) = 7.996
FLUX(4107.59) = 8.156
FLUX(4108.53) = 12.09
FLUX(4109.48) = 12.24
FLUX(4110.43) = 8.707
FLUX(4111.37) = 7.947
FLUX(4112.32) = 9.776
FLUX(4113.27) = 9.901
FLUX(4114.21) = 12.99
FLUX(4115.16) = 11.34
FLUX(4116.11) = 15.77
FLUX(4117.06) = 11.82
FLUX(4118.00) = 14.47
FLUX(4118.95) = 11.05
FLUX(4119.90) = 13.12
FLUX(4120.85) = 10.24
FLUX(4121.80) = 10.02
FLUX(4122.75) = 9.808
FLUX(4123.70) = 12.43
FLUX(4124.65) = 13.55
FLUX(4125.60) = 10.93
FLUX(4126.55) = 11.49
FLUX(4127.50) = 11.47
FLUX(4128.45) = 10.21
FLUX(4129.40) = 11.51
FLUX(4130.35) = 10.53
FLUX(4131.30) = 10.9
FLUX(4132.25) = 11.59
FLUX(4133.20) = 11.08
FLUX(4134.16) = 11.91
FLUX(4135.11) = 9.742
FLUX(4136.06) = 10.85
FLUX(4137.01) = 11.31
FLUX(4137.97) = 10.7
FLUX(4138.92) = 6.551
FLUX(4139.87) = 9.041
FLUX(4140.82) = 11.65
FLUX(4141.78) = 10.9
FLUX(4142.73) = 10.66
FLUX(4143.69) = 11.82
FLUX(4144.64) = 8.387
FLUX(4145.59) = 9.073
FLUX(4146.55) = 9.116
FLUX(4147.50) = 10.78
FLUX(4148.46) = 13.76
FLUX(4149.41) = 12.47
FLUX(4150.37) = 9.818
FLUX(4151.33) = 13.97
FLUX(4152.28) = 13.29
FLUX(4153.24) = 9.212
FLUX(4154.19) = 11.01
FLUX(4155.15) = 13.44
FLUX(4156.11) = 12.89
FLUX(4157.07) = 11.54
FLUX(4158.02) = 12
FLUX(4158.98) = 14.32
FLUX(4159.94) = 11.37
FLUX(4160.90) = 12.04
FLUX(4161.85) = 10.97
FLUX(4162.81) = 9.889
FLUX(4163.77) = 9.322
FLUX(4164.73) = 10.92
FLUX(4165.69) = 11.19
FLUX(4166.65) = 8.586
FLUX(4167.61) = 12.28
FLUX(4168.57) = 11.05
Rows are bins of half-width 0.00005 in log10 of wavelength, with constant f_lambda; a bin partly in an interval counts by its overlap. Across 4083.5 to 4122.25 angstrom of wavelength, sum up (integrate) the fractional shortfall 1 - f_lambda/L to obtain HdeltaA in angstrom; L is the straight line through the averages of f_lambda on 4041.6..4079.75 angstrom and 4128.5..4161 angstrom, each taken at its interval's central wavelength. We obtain 2.9 angstrom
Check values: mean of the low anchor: 11.3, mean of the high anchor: 11.1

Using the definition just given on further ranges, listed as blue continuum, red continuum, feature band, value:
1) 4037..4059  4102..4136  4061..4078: 1.21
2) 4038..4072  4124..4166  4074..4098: 2.75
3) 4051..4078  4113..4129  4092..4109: 3.54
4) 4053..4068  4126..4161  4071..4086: 1.76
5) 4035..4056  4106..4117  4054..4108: 3.90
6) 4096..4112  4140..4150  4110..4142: -2.98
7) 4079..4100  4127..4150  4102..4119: -0.14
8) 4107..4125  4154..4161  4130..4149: 2.21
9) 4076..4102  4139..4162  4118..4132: -0.63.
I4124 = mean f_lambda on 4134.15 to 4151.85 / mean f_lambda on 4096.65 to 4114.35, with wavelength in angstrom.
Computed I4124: 1.10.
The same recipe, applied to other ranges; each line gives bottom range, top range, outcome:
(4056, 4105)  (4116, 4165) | 1.07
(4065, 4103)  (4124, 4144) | 1.04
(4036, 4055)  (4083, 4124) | 0.88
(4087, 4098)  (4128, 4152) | 1.10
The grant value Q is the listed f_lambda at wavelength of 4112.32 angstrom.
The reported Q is 9.776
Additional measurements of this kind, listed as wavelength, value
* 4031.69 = 11.3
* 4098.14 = 9.61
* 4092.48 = 9.652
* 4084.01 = 8.705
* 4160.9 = 12.04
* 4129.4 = 11.51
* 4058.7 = 11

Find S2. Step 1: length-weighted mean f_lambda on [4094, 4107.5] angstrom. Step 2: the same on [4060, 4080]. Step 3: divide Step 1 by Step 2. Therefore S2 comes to 0.84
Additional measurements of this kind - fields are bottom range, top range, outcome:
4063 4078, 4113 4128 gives 1.12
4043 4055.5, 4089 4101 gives 0.76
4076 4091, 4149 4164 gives 1.09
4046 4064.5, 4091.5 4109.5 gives 0.77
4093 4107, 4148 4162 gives 1.34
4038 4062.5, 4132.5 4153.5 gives 0.90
